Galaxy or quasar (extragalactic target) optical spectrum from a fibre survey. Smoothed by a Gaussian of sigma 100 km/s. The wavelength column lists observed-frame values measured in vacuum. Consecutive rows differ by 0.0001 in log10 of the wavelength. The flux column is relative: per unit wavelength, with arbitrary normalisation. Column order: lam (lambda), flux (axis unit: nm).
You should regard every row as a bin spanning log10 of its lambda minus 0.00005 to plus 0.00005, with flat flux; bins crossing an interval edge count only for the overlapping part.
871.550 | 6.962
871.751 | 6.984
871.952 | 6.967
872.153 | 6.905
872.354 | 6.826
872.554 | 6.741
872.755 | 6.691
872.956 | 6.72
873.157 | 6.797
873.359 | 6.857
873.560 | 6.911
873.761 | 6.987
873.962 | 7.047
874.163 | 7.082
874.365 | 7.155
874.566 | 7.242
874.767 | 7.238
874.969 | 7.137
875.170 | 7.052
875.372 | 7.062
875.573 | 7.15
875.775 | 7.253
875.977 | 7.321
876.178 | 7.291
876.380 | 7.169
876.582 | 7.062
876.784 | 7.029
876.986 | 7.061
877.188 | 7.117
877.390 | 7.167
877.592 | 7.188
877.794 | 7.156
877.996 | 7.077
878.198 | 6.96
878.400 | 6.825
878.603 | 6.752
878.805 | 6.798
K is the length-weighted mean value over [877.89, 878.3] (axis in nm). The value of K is 7.03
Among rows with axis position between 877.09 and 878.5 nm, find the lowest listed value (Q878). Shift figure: 6.825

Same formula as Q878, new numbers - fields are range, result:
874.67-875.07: 7.137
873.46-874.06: 6.911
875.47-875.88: 7.15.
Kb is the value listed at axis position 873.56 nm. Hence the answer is 6.911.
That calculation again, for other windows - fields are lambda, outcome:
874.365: 7.155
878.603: 6.752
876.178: 7.291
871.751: 6.984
